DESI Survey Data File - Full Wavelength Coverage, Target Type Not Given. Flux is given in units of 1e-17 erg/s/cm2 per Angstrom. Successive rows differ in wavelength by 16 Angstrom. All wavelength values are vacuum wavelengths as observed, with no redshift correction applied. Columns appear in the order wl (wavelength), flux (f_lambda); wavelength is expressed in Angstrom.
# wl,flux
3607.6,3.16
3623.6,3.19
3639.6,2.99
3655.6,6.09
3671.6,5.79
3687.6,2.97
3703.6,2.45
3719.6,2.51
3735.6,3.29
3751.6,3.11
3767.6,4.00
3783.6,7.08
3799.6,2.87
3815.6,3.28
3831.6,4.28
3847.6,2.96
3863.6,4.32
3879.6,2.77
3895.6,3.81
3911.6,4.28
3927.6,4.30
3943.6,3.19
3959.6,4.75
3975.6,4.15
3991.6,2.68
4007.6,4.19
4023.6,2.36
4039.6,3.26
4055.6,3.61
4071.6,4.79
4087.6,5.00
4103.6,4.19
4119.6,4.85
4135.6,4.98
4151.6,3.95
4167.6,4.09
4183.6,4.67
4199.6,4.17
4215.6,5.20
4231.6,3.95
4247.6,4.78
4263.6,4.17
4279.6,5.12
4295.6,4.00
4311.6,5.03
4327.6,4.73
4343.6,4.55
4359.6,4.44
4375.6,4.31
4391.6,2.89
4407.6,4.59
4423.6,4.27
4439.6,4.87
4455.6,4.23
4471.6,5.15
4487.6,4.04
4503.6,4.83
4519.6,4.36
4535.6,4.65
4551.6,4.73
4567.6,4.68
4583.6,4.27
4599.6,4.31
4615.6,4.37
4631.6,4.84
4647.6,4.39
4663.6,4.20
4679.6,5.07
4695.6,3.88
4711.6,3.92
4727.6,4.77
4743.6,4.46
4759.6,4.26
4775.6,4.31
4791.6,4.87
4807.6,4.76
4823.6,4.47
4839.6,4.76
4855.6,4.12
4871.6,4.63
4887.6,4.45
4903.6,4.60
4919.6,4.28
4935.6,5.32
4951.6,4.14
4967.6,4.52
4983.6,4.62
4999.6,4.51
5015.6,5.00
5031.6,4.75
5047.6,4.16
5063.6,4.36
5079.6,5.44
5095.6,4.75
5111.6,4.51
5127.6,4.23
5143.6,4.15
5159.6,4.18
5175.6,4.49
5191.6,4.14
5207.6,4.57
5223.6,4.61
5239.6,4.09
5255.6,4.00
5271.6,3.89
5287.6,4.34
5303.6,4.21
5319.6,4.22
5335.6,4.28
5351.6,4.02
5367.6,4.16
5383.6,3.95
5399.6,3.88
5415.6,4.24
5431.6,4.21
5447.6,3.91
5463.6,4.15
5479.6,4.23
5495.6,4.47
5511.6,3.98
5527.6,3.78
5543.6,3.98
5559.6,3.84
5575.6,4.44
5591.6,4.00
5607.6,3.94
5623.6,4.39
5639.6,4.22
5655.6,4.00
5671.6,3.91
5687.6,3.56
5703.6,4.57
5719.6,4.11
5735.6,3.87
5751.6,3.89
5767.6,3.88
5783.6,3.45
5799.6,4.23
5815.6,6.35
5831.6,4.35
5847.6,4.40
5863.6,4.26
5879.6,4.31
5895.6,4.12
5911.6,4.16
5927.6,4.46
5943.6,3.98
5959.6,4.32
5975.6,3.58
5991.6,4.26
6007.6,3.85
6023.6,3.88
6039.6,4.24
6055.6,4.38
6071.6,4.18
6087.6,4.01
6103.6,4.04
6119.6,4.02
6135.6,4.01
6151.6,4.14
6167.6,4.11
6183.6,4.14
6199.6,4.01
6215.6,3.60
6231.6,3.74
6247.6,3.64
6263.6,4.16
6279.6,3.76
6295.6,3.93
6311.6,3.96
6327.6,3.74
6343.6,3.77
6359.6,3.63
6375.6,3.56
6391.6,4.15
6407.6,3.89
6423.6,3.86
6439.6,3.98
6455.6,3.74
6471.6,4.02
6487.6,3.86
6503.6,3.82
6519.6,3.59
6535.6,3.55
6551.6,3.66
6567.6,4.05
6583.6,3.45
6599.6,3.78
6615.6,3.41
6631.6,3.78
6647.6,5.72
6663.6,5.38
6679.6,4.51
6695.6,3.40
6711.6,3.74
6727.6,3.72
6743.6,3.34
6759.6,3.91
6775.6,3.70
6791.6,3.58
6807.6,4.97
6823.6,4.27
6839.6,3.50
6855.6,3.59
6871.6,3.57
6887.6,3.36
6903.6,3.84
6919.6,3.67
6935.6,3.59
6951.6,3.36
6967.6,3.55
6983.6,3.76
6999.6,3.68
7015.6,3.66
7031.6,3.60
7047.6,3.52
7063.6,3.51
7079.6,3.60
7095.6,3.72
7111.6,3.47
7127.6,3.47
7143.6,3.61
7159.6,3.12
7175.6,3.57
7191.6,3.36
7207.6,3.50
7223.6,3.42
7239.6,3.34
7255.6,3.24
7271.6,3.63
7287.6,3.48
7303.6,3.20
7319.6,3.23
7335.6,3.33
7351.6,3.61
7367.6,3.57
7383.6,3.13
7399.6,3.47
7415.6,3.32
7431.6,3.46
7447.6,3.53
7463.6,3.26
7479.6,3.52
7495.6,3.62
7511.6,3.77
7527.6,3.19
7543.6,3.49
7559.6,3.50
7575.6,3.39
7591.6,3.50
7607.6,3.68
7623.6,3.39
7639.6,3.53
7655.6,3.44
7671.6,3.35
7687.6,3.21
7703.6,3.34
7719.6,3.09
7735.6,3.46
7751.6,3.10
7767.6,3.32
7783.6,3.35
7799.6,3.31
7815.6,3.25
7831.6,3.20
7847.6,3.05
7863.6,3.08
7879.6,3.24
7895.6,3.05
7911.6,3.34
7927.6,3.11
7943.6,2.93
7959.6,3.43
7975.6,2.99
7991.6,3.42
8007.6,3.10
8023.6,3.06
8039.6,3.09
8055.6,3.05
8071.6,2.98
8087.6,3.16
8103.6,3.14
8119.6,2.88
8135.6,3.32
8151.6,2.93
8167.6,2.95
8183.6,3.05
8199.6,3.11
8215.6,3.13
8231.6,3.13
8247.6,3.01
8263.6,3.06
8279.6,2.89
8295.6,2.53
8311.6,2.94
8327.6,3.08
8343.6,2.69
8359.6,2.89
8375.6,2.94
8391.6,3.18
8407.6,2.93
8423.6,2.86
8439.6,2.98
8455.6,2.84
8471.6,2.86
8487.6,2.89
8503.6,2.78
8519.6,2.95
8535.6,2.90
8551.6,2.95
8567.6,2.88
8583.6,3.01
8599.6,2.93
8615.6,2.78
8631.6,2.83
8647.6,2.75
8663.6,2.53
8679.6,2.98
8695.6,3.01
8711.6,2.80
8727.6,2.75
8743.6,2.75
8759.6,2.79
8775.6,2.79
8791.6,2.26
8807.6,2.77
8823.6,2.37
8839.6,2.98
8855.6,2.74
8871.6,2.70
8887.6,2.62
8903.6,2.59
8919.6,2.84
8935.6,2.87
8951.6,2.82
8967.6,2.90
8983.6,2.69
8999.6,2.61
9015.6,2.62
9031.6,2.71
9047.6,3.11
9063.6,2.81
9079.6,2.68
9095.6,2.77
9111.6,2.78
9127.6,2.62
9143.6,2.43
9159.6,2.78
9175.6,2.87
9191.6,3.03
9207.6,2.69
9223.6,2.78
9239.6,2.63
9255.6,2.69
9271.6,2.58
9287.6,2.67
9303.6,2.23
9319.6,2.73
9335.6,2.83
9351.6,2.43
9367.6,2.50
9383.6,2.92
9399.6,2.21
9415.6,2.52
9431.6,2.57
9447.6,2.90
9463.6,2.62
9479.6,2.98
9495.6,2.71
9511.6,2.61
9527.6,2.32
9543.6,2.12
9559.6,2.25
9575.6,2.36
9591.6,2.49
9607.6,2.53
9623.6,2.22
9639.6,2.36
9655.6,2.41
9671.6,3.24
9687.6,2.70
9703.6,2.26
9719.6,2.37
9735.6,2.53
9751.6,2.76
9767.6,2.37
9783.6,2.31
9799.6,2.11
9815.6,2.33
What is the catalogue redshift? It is 0.01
